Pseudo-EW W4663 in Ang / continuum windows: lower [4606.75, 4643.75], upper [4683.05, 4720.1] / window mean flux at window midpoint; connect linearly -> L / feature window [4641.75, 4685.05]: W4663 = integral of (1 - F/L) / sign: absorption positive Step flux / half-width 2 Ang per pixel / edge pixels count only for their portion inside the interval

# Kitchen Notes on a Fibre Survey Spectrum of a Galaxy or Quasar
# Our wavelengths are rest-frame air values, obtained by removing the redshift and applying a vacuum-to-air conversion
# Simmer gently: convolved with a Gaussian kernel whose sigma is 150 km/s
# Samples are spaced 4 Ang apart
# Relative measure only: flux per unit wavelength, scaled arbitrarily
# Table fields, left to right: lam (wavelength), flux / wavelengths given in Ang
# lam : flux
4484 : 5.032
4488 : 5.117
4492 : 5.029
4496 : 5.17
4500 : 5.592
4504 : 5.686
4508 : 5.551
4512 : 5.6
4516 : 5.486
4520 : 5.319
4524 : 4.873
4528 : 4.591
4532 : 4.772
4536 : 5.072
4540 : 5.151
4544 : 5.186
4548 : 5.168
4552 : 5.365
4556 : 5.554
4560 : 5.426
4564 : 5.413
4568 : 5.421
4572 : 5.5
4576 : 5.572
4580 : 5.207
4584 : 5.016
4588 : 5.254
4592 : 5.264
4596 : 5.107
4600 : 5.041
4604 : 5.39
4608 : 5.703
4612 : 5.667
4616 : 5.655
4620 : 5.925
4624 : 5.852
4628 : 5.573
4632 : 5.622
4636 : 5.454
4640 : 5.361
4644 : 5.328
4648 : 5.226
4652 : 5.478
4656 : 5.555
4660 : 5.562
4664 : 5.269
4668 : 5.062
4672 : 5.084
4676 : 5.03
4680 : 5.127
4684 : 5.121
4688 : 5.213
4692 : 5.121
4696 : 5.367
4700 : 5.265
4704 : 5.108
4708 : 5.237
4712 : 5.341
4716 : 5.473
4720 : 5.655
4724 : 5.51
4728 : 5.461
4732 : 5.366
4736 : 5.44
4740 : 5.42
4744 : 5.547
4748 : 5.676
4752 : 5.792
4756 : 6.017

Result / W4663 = 1.5 Ang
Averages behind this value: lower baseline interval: 5.63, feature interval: 5.26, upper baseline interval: 5.28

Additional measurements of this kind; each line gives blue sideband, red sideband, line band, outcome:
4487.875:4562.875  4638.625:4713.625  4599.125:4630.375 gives -2.19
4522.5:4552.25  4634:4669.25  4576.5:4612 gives -0.66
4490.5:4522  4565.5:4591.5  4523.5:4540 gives 1.63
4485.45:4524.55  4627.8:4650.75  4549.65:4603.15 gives 0.69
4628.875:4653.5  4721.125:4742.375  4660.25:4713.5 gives 2.38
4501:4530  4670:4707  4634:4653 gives -0.60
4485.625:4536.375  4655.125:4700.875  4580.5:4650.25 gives -2.80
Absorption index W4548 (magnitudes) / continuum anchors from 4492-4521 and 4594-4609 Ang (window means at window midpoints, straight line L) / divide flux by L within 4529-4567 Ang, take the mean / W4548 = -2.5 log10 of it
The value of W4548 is 0.03 mag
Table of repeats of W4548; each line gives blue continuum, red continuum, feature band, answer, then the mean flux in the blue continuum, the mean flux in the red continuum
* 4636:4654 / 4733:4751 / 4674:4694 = 0.06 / 5.36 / 5.53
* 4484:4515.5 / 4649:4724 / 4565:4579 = -0.03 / 5.37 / 5.29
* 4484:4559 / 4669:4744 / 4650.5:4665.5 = -0.04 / 5.23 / 5.3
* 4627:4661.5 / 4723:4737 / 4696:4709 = 0.04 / 5.46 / 5.44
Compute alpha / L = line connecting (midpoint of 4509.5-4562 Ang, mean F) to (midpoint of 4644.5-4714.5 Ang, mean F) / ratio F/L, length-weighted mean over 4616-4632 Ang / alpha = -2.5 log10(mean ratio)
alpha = -0.10 mag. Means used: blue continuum 5.2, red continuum 5.25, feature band 5.75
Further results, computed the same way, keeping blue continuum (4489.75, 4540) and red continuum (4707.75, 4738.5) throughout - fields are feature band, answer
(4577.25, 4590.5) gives 0.02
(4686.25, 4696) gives 0.04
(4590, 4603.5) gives 0.03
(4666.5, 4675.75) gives 0.07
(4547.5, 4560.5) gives -0.03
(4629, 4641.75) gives -0.03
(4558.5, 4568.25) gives -0.03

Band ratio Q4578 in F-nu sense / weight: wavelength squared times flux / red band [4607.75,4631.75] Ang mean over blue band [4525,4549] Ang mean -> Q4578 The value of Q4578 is 1.2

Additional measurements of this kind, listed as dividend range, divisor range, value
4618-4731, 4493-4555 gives 1.09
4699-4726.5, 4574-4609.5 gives 1.07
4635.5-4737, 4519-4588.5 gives 1.08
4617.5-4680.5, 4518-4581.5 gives 1.08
